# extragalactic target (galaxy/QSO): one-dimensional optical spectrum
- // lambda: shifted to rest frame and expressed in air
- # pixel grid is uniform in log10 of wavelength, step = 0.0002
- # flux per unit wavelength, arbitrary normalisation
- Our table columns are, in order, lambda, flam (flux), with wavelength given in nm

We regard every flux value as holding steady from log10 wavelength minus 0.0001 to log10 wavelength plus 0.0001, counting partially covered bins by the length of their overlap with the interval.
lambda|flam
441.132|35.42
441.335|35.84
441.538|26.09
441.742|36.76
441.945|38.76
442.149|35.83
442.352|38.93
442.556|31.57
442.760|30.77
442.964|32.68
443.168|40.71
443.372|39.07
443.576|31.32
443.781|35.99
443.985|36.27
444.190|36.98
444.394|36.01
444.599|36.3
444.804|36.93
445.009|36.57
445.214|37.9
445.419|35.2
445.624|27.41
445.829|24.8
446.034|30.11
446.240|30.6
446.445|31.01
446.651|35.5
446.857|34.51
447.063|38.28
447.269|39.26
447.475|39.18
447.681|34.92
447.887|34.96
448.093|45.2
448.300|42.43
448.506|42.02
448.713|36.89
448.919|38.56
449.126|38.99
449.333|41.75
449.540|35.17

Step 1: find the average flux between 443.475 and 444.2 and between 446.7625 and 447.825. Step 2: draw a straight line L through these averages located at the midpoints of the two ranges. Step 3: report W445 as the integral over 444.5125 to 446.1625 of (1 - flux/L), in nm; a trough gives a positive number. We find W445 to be 0.13 nm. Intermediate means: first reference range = 34.9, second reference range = 37.2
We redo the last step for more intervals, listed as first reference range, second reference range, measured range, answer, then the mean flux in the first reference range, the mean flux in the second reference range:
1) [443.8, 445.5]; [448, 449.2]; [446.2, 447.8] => 0.140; 36.5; 40.7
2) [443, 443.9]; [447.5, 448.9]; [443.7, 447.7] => 0.333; 36.5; 39.4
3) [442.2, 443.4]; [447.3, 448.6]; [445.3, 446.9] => 0.298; 35.4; 39.8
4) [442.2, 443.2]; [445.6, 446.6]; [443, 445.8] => -0.316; 34.6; 29.3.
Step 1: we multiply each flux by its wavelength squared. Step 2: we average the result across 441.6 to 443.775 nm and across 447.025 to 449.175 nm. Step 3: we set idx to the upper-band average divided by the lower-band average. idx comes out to 1.13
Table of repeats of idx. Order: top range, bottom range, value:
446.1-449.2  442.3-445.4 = 1.06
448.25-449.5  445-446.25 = 1.28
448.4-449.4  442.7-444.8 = 1.13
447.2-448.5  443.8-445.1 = 1.10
